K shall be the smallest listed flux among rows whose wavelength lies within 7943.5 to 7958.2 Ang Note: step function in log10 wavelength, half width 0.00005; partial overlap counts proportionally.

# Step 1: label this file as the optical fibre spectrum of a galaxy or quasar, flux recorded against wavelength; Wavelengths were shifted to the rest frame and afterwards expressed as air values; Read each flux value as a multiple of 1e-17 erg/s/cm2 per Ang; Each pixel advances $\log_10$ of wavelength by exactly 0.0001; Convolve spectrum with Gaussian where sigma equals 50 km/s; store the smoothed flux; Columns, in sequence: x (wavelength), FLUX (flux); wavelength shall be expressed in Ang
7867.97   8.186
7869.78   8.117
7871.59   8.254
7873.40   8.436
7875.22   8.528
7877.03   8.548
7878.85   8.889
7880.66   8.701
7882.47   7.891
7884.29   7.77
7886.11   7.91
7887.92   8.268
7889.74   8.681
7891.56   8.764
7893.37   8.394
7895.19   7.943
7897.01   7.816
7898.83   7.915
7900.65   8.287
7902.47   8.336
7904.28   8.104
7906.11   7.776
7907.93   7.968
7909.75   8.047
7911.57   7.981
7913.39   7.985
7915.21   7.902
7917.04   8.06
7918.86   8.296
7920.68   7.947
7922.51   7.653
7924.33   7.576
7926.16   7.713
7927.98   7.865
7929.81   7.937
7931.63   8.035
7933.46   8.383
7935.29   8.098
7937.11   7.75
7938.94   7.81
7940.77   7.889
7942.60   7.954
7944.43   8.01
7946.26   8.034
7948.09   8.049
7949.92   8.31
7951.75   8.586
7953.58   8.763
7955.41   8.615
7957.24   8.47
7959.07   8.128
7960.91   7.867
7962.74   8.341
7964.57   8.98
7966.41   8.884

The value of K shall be 8.01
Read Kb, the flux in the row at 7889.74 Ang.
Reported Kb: 8.681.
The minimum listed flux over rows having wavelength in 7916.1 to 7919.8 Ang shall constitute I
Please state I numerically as 8.06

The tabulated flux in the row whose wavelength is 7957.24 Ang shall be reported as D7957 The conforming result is 8.47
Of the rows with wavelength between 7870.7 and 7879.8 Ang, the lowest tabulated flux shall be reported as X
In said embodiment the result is 8.254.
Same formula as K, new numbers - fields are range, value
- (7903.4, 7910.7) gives 7.776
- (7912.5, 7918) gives 7.902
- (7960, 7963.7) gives 7.867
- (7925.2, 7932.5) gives 7.713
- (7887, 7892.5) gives 8.268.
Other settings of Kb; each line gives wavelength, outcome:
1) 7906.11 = 7.776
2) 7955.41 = 8.615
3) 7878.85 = 8.889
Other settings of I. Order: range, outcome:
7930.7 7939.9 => 7.75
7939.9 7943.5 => 7.889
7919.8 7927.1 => 7.576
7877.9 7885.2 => 7.77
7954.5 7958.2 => 8.47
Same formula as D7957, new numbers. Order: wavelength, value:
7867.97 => 8.186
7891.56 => 8.764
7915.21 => 7.902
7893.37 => 8.394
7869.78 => 8.117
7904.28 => 8.104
